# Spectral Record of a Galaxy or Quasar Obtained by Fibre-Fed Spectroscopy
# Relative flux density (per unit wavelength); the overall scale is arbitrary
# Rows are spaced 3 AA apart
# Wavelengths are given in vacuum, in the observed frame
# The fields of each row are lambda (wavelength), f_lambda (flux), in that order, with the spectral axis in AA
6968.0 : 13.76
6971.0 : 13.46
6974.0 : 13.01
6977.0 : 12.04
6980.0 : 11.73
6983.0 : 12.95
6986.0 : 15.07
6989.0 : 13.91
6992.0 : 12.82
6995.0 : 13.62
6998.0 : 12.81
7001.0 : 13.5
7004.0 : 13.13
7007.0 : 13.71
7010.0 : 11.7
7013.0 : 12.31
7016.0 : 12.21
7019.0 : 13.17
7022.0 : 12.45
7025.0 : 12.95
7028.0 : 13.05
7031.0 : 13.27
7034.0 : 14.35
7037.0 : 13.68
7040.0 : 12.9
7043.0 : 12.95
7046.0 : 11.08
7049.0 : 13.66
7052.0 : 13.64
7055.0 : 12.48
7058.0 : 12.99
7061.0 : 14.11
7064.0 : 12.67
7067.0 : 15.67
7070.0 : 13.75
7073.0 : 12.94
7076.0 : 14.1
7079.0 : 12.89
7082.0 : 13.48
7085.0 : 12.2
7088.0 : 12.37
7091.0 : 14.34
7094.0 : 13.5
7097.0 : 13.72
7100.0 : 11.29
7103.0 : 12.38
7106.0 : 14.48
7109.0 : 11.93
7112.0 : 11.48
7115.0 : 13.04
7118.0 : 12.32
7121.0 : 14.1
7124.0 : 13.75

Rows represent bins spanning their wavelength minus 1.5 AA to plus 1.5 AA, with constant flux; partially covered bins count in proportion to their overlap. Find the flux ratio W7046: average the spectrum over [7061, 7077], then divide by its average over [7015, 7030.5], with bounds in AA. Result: 1.08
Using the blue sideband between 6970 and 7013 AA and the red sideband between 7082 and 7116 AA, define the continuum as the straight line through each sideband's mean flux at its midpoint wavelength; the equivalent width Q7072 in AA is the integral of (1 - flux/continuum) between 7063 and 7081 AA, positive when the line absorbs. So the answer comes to -1.13 AA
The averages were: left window 13.1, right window 12.8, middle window 13.7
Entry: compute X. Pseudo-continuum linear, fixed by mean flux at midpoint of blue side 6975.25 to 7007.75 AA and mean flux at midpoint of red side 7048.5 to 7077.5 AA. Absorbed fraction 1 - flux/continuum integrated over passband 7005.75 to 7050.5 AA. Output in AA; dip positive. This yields 1.7 AA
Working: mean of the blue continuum 13.2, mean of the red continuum 13.6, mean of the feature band 12.9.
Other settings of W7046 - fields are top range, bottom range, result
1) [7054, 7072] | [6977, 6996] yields 1.03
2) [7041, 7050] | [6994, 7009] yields 0.94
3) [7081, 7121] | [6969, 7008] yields 0.97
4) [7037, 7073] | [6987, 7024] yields 1.02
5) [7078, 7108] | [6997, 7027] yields 1.02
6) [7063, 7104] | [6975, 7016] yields 1.02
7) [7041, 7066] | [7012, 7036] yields 1.00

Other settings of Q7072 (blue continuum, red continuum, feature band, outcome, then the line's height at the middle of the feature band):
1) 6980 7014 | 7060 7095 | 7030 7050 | 0.4 AA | 13.3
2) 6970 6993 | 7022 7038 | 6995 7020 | 0.7 AA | 13.2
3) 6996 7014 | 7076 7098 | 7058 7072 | -0.8 AA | 13.2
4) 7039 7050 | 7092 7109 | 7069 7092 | -0.7 AA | 12.9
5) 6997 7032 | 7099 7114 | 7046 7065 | -0.7 AA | 12.6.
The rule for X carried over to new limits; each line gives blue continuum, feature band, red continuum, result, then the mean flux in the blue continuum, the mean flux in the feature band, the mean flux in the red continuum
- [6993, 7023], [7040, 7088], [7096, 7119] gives -1.9 AA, 12.9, 13.2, 12.6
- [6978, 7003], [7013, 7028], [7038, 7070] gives 0.6 AA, 13.3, 12.7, 13.2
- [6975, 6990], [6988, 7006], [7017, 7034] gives -0.3 AA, 13.1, 13.3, 13.1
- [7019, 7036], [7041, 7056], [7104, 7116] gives 0.4 AA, 13.2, 12.8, 12.7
